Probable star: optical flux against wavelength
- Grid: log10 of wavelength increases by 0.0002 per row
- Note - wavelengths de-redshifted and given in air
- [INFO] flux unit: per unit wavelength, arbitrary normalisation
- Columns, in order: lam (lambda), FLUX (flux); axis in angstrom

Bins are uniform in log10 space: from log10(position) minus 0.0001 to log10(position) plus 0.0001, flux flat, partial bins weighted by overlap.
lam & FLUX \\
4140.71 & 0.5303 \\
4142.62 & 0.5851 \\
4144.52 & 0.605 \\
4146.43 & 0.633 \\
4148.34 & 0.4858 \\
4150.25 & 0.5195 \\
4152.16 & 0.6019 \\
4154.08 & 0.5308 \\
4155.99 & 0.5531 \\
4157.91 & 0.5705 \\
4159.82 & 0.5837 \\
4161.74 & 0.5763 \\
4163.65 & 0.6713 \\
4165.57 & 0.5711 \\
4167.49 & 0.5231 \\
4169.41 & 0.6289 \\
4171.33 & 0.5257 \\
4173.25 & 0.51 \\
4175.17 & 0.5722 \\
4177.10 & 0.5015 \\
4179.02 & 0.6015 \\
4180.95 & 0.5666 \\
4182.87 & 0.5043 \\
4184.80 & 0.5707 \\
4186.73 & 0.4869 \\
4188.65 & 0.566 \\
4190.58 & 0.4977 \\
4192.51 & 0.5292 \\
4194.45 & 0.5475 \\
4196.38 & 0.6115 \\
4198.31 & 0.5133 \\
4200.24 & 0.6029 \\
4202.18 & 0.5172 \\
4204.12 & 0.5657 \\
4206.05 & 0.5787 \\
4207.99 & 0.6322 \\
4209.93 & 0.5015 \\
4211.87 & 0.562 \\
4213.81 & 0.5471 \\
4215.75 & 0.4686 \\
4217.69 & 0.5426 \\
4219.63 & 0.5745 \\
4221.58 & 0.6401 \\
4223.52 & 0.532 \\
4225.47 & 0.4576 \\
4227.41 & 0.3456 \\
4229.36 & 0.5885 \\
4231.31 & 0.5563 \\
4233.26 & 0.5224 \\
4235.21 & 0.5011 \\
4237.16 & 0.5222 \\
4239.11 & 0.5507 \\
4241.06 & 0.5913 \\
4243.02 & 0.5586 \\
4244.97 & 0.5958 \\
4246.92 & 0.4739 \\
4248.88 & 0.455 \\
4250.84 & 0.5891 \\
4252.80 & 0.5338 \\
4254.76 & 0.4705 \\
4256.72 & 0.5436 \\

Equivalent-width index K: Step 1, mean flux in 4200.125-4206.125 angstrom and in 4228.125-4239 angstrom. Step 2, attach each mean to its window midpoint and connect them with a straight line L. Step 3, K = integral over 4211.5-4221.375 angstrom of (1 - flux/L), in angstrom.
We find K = 0.0 angstrom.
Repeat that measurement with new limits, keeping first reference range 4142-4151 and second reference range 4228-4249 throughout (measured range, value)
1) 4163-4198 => 0.2 angstrom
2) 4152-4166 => -0.5 angstrom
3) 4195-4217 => -0.3 angstrom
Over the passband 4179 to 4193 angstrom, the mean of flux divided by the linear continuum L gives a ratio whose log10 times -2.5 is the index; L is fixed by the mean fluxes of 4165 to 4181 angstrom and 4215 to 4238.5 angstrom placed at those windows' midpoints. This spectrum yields 0.02 mag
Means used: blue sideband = 0.554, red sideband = 0.522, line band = 0.537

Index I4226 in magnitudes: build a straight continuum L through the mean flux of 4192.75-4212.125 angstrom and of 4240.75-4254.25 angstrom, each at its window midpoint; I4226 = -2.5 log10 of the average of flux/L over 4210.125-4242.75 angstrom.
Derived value 0.04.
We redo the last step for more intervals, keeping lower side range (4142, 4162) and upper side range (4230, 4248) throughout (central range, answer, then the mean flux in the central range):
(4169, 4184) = 0.02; 0.549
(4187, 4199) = 0.03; 0.542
